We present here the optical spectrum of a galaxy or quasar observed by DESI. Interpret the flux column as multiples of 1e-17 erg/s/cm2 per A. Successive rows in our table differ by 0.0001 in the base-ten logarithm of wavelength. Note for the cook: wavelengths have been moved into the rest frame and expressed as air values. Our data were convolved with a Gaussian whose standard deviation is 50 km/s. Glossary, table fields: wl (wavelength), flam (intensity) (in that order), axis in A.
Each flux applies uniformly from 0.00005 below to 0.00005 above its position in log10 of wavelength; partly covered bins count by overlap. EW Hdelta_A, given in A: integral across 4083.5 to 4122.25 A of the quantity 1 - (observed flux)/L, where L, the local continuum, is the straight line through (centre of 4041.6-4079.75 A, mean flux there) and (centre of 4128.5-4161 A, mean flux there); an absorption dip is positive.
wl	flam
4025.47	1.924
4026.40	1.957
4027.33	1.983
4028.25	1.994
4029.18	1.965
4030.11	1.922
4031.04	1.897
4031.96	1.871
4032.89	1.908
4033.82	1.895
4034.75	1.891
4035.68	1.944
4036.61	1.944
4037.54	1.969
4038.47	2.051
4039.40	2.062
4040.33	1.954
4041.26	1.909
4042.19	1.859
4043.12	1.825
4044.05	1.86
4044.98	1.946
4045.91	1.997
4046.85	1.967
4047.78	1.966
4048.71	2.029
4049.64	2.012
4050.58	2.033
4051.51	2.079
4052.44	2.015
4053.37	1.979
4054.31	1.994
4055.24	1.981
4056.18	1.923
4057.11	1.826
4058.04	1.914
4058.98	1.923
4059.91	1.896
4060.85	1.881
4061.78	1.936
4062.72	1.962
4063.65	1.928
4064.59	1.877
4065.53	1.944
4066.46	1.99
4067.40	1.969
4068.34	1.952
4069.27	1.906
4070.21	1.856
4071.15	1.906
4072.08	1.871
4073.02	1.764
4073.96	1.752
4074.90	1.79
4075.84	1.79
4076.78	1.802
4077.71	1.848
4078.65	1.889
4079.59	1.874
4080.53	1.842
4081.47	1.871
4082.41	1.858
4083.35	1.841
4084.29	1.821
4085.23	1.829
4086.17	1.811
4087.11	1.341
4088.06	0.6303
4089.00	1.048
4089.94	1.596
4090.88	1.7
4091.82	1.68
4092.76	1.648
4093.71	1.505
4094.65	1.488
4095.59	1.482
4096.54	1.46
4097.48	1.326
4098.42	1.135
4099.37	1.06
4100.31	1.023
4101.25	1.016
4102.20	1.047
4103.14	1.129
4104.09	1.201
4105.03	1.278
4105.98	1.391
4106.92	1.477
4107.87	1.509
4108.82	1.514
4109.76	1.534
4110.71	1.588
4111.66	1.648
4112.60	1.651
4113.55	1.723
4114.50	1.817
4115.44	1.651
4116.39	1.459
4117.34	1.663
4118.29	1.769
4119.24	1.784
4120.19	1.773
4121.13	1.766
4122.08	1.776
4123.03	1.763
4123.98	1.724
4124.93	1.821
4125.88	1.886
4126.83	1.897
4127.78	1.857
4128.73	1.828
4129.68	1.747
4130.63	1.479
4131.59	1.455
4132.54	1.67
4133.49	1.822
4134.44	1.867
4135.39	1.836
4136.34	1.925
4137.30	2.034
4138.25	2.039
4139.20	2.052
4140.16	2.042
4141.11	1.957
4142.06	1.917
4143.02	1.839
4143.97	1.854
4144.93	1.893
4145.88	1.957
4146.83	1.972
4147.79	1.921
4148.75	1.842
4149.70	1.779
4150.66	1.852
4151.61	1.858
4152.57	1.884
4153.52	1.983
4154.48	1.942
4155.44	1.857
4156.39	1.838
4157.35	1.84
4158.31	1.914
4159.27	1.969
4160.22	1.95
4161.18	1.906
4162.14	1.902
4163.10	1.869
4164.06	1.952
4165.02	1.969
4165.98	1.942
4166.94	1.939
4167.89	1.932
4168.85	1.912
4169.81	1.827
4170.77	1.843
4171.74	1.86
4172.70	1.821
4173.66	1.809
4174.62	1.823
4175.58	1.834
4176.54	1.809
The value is 8.4 A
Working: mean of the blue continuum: 1.92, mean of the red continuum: 1.87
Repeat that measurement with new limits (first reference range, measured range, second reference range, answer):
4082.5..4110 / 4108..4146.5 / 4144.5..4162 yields -2.5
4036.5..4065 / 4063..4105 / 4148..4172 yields 7.0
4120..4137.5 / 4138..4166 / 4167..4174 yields -1.3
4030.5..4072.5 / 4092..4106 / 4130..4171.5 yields 4.6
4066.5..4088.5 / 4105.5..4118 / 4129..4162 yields 1.6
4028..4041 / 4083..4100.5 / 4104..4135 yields 3.1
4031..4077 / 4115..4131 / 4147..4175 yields 1.3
